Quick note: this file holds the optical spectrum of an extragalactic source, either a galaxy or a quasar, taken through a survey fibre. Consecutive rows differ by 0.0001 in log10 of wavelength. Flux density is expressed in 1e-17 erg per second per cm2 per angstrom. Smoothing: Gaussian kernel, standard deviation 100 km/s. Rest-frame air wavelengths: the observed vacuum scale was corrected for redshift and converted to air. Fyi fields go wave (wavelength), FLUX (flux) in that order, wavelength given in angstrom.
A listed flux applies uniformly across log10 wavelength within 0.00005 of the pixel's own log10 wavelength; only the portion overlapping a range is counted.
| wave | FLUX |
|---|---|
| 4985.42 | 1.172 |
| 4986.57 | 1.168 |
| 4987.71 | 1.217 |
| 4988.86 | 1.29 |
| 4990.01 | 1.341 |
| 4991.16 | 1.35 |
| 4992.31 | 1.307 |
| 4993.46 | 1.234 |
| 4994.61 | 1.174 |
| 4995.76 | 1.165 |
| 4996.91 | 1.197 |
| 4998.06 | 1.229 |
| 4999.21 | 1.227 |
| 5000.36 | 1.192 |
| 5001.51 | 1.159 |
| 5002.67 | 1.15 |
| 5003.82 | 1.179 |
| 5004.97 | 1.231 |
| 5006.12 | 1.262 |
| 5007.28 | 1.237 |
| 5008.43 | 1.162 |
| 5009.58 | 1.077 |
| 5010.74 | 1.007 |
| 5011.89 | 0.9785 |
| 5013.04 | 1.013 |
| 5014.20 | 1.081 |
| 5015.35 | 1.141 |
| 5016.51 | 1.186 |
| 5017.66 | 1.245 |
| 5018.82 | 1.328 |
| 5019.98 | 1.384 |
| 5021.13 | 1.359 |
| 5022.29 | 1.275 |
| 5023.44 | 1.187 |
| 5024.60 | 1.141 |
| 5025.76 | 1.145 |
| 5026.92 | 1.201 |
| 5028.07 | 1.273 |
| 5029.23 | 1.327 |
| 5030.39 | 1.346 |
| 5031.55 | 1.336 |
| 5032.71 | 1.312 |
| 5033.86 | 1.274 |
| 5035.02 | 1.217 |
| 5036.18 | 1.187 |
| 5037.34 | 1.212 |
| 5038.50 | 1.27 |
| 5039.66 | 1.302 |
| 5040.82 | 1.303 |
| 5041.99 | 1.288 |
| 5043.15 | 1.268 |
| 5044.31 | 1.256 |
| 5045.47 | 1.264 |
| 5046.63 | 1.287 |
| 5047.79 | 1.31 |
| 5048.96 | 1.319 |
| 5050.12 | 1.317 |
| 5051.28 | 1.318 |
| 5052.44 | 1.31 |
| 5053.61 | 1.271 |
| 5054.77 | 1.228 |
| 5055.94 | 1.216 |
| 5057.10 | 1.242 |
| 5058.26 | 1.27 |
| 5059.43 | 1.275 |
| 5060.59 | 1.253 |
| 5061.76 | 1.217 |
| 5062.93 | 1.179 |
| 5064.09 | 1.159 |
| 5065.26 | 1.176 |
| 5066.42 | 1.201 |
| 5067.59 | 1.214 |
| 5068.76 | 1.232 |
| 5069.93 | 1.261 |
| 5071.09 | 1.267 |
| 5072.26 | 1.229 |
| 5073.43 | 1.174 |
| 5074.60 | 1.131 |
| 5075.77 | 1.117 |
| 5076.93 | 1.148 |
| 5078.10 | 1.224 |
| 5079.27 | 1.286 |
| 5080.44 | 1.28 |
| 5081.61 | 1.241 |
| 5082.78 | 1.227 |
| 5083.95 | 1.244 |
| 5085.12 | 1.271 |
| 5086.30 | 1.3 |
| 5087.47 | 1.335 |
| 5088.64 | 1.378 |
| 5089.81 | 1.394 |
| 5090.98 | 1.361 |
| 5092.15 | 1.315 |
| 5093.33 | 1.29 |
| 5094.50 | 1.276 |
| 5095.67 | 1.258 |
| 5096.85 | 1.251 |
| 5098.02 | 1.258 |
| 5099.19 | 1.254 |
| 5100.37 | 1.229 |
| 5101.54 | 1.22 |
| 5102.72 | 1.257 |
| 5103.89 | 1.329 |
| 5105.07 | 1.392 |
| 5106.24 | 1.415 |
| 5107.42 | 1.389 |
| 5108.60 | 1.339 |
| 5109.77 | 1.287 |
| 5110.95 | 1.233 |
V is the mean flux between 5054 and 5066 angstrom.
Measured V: 1.22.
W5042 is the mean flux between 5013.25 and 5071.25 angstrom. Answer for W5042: 1.25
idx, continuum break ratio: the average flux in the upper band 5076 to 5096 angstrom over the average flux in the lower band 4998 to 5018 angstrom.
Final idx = 1.1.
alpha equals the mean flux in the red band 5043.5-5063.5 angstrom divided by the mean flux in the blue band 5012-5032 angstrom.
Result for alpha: 1.03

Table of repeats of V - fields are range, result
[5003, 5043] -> 1.22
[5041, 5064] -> 1.27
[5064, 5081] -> 1.21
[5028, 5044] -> 1.28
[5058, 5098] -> 1.25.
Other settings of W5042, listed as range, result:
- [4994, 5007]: 1.2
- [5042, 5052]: 1.29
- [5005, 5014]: 1.11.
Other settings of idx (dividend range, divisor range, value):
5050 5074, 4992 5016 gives 1.07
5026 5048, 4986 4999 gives 1.02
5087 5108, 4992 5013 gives 1.12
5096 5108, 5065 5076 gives 1.08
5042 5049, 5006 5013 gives 1.16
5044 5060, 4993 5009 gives 1.07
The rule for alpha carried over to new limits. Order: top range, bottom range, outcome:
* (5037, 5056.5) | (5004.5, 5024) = 1.08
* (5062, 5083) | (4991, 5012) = 1.02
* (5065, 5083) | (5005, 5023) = 1.02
